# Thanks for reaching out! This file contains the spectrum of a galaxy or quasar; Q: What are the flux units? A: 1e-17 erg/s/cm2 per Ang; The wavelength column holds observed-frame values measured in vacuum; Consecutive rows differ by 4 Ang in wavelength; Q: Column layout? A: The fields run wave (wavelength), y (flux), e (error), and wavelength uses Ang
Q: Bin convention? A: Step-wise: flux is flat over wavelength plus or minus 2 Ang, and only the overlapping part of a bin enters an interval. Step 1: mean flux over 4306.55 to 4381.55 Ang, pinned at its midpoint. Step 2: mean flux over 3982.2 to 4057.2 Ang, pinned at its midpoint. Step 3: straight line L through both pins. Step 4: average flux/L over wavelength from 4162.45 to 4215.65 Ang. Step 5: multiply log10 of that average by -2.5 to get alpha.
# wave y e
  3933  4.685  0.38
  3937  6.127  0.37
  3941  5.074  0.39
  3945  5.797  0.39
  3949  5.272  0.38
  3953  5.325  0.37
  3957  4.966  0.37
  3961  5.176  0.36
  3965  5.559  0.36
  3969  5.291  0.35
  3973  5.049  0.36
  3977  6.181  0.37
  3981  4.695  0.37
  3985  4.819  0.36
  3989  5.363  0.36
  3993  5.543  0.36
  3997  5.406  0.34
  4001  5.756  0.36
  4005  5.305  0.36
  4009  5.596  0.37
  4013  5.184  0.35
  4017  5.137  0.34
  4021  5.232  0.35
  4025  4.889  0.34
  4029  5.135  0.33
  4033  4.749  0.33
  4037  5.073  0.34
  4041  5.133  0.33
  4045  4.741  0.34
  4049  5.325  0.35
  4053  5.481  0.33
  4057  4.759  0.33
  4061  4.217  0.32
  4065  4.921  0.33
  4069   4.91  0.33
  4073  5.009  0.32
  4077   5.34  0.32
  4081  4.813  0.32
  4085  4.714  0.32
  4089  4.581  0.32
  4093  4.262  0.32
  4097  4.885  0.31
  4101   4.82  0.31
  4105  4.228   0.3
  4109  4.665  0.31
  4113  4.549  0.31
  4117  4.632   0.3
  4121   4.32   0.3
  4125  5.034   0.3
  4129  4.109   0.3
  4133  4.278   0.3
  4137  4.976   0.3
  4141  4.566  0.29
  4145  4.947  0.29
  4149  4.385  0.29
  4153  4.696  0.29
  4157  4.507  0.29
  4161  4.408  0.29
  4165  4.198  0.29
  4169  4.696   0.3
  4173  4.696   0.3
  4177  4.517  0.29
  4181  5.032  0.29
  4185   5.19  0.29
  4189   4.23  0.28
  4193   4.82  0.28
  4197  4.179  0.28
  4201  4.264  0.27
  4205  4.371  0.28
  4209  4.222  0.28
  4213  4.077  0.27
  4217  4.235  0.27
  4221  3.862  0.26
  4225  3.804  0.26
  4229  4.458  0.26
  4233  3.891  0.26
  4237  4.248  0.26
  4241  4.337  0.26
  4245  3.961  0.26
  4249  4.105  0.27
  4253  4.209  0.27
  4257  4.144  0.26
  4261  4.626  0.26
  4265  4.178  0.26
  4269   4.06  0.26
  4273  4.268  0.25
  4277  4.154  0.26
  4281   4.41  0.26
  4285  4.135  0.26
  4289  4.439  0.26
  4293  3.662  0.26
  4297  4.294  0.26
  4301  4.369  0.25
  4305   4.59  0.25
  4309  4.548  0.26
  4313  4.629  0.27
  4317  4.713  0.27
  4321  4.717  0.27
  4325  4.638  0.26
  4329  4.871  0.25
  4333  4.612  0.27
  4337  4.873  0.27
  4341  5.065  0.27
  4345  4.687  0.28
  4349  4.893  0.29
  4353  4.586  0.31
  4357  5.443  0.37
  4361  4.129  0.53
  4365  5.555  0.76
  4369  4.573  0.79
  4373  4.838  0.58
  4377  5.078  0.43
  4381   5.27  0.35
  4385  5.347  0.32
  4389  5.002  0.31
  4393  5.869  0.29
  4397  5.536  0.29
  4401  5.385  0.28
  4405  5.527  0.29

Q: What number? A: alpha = 0.12 mag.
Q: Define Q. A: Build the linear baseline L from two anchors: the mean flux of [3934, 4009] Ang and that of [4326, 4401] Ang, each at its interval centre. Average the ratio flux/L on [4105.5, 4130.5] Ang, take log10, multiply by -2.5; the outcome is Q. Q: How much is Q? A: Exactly 0.155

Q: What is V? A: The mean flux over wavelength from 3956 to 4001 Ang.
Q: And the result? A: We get 5.31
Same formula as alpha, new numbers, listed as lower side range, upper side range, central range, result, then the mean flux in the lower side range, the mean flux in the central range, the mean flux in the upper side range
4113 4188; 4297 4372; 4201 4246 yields 0.13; 4.61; 4.14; 4.74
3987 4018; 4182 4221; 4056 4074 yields 0.08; 5.42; 4.75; 4.39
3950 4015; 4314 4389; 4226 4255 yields 0.20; 5.33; 4.16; 4.88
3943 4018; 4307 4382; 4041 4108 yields 0.08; 5.34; 4.82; 4.82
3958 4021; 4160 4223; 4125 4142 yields 0.04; 5.33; 4.54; 4.44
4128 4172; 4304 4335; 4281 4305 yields 0.10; 4.54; 4.23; 4.67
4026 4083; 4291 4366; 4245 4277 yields 0.13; 4.97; 4.21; 4.67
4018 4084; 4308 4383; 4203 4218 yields 0.16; 4.98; 4.23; 4.83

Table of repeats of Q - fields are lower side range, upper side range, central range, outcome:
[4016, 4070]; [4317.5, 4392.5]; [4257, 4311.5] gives 0.15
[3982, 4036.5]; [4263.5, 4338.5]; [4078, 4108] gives 0.08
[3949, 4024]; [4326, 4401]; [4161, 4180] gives 0.14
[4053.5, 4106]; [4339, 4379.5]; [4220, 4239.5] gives 0.19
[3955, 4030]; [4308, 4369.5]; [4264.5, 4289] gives 0.16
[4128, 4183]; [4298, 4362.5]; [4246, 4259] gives 0.13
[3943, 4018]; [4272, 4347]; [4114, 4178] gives 0.08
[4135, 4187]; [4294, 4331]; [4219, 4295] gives 0.11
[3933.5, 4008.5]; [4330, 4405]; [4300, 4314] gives 0.13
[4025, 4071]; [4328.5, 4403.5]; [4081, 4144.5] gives 0.09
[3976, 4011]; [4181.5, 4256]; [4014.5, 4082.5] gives 0.02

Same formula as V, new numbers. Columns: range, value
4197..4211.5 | 4.26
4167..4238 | 4.38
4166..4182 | 4.68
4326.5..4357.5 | 4.85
